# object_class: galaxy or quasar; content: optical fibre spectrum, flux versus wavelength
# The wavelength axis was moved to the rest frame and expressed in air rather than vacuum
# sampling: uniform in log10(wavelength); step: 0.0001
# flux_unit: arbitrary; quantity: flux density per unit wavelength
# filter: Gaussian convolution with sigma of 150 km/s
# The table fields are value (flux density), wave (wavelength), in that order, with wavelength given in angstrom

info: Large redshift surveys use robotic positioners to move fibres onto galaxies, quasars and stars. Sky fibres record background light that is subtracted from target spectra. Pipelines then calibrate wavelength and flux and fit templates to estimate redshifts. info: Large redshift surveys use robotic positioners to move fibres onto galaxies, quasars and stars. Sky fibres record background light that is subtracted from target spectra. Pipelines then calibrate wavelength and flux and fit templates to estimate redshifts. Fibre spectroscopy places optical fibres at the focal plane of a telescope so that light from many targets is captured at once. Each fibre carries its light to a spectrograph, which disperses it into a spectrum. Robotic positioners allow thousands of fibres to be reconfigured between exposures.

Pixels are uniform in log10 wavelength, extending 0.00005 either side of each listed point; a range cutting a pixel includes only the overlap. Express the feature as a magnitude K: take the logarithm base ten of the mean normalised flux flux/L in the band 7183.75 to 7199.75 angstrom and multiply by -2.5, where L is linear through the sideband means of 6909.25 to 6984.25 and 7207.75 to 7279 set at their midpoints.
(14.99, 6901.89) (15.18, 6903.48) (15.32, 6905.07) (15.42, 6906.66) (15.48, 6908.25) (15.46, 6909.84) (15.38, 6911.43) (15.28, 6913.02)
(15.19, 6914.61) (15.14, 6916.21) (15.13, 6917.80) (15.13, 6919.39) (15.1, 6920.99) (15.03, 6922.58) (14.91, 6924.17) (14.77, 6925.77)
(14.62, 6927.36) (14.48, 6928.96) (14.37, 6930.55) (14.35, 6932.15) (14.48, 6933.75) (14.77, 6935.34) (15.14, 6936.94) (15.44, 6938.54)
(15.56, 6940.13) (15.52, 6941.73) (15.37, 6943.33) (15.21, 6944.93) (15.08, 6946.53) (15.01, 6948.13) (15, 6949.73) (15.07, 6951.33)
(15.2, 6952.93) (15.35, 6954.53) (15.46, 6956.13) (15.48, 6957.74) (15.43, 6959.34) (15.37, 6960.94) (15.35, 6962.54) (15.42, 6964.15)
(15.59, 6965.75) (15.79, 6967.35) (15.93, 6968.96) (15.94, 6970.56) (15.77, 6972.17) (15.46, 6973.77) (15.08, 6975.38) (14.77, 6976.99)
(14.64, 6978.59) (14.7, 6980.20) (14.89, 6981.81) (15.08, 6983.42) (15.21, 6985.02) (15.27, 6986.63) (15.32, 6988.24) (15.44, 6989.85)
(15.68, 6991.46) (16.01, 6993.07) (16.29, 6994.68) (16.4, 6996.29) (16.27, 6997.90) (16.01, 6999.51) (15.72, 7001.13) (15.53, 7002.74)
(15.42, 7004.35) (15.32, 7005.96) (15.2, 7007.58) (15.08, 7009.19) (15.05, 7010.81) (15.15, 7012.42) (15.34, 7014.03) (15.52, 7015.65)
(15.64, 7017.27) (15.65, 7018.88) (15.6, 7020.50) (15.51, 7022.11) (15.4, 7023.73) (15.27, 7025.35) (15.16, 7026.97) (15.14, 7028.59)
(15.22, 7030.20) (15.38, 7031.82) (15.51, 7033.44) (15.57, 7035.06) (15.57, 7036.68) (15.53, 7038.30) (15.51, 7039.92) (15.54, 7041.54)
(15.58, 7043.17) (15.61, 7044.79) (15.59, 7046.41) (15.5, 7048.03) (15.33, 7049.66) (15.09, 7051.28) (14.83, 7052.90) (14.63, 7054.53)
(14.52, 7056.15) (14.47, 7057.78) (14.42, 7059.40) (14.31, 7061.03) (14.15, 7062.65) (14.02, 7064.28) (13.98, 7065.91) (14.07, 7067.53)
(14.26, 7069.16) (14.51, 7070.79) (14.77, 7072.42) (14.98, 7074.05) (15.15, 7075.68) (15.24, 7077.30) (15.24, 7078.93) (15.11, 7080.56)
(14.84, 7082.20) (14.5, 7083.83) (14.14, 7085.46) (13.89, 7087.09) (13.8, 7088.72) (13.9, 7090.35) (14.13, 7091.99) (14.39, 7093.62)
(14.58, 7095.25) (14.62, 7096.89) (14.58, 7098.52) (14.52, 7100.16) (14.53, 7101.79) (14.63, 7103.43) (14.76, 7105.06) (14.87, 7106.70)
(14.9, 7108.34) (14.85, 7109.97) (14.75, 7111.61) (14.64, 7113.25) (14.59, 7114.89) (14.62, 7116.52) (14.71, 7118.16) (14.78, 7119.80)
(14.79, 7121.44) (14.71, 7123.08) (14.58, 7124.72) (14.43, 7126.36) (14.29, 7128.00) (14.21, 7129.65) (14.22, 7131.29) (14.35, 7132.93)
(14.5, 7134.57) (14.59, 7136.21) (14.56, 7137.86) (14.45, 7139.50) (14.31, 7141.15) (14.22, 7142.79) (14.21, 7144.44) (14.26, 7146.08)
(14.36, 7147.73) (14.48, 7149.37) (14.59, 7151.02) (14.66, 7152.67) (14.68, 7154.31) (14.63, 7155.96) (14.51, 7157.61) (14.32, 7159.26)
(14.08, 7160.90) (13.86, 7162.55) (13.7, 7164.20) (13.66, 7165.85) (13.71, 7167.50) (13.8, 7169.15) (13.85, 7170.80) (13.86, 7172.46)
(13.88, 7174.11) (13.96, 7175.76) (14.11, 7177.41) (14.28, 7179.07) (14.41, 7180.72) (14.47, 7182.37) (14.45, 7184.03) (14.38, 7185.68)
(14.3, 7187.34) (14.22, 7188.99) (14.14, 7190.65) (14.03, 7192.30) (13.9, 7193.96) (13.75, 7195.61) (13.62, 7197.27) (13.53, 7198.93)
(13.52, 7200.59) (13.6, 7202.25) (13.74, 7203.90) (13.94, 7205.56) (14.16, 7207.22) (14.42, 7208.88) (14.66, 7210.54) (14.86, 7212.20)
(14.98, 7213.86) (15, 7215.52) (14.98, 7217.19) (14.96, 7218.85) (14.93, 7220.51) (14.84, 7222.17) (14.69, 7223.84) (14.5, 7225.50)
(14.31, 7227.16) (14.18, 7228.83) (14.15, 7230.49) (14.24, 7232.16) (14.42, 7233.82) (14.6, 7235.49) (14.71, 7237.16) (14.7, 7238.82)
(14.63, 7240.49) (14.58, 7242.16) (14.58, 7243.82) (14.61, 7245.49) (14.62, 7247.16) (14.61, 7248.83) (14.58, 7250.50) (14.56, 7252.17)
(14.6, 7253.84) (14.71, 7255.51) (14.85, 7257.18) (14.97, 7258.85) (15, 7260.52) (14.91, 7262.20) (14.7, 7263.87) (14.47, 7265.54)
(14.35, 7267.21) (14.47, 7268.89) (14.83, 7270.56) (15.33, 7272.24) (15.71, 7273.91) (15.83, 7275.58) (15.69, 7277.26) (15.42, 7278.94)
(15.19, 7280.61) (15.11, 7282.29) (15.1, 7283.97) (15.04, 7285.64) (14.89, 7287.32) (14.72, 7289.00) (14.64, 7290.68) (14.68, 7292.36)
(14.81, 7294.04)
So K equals 0.06 mag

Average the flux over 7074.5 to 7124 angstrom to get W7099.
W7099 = 14.6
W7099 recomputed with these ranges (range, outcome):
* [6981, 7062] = 15.4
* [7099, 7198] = 14.3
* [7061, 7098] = 14.5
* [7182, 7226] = 14.3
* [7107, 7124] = 14.7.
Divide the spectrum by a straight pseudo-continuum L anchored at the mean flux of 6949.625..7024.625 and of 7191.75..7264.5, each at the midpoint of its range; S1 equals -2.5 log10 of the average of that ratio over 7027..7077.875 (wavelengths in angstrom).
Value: 0.02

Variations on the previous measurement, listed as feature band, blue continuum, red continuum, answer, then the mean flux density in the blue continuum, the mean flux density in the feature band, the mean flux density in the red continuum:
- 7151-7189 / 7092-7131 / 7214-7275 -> 0.04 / 14.6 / 14.2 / 14.7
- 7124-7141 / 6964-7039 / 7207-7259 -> 0.04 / 15.5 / 14.4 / 14.6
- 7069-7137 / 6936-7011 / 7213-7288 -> 0.04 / 15.4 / 14.6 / 14.8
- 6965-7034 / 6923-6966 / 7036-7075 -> -0.03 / 15.1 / 15.4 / 14.9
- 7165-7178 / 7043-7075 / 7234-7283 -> 0.07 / 14.7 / 13.8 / 14.9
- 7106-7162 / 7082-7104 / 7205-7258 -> -0.01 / 14.3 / 14.5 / 14.6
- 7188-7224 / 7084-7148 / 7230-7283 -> 0.03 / 14.5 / 14.3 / 14.8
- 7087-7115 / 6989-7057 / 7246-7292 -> 0.06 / 15.5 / 14.5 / 14.9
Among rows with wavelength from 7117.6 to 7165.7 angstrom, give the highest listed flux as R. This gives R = 14.79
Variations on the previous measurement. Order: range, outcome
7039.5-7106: 15.61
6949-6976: 15.94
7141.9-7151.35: 14.59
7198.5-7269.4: 15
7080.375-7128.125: 15.11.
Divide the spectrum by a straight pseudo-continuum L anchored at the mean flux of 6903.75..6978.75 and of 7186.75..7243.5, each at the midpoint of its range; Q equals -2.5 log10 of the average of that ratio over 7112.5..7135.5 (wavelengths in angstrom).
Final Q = 0.01 mag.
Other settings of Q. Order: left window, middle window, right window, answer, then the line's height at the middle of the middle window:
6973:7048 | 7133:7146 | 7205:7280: 0.05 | 15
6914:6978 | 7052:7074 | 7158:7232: 0.02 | 14.7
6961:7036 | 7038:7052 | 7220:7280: -0.01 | 15.3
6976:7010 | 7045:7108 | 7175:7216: 0.02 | 14.9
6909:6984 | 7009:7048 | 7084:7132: -0.04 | 14.8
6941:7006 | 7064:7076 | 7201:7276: 0.05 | 15.1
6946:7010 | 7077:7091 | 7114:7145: 0.02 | 14.8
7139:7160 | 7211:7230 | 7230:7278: -0.01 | 14.7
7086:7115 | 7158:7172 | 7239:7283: 0.06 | 14.6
